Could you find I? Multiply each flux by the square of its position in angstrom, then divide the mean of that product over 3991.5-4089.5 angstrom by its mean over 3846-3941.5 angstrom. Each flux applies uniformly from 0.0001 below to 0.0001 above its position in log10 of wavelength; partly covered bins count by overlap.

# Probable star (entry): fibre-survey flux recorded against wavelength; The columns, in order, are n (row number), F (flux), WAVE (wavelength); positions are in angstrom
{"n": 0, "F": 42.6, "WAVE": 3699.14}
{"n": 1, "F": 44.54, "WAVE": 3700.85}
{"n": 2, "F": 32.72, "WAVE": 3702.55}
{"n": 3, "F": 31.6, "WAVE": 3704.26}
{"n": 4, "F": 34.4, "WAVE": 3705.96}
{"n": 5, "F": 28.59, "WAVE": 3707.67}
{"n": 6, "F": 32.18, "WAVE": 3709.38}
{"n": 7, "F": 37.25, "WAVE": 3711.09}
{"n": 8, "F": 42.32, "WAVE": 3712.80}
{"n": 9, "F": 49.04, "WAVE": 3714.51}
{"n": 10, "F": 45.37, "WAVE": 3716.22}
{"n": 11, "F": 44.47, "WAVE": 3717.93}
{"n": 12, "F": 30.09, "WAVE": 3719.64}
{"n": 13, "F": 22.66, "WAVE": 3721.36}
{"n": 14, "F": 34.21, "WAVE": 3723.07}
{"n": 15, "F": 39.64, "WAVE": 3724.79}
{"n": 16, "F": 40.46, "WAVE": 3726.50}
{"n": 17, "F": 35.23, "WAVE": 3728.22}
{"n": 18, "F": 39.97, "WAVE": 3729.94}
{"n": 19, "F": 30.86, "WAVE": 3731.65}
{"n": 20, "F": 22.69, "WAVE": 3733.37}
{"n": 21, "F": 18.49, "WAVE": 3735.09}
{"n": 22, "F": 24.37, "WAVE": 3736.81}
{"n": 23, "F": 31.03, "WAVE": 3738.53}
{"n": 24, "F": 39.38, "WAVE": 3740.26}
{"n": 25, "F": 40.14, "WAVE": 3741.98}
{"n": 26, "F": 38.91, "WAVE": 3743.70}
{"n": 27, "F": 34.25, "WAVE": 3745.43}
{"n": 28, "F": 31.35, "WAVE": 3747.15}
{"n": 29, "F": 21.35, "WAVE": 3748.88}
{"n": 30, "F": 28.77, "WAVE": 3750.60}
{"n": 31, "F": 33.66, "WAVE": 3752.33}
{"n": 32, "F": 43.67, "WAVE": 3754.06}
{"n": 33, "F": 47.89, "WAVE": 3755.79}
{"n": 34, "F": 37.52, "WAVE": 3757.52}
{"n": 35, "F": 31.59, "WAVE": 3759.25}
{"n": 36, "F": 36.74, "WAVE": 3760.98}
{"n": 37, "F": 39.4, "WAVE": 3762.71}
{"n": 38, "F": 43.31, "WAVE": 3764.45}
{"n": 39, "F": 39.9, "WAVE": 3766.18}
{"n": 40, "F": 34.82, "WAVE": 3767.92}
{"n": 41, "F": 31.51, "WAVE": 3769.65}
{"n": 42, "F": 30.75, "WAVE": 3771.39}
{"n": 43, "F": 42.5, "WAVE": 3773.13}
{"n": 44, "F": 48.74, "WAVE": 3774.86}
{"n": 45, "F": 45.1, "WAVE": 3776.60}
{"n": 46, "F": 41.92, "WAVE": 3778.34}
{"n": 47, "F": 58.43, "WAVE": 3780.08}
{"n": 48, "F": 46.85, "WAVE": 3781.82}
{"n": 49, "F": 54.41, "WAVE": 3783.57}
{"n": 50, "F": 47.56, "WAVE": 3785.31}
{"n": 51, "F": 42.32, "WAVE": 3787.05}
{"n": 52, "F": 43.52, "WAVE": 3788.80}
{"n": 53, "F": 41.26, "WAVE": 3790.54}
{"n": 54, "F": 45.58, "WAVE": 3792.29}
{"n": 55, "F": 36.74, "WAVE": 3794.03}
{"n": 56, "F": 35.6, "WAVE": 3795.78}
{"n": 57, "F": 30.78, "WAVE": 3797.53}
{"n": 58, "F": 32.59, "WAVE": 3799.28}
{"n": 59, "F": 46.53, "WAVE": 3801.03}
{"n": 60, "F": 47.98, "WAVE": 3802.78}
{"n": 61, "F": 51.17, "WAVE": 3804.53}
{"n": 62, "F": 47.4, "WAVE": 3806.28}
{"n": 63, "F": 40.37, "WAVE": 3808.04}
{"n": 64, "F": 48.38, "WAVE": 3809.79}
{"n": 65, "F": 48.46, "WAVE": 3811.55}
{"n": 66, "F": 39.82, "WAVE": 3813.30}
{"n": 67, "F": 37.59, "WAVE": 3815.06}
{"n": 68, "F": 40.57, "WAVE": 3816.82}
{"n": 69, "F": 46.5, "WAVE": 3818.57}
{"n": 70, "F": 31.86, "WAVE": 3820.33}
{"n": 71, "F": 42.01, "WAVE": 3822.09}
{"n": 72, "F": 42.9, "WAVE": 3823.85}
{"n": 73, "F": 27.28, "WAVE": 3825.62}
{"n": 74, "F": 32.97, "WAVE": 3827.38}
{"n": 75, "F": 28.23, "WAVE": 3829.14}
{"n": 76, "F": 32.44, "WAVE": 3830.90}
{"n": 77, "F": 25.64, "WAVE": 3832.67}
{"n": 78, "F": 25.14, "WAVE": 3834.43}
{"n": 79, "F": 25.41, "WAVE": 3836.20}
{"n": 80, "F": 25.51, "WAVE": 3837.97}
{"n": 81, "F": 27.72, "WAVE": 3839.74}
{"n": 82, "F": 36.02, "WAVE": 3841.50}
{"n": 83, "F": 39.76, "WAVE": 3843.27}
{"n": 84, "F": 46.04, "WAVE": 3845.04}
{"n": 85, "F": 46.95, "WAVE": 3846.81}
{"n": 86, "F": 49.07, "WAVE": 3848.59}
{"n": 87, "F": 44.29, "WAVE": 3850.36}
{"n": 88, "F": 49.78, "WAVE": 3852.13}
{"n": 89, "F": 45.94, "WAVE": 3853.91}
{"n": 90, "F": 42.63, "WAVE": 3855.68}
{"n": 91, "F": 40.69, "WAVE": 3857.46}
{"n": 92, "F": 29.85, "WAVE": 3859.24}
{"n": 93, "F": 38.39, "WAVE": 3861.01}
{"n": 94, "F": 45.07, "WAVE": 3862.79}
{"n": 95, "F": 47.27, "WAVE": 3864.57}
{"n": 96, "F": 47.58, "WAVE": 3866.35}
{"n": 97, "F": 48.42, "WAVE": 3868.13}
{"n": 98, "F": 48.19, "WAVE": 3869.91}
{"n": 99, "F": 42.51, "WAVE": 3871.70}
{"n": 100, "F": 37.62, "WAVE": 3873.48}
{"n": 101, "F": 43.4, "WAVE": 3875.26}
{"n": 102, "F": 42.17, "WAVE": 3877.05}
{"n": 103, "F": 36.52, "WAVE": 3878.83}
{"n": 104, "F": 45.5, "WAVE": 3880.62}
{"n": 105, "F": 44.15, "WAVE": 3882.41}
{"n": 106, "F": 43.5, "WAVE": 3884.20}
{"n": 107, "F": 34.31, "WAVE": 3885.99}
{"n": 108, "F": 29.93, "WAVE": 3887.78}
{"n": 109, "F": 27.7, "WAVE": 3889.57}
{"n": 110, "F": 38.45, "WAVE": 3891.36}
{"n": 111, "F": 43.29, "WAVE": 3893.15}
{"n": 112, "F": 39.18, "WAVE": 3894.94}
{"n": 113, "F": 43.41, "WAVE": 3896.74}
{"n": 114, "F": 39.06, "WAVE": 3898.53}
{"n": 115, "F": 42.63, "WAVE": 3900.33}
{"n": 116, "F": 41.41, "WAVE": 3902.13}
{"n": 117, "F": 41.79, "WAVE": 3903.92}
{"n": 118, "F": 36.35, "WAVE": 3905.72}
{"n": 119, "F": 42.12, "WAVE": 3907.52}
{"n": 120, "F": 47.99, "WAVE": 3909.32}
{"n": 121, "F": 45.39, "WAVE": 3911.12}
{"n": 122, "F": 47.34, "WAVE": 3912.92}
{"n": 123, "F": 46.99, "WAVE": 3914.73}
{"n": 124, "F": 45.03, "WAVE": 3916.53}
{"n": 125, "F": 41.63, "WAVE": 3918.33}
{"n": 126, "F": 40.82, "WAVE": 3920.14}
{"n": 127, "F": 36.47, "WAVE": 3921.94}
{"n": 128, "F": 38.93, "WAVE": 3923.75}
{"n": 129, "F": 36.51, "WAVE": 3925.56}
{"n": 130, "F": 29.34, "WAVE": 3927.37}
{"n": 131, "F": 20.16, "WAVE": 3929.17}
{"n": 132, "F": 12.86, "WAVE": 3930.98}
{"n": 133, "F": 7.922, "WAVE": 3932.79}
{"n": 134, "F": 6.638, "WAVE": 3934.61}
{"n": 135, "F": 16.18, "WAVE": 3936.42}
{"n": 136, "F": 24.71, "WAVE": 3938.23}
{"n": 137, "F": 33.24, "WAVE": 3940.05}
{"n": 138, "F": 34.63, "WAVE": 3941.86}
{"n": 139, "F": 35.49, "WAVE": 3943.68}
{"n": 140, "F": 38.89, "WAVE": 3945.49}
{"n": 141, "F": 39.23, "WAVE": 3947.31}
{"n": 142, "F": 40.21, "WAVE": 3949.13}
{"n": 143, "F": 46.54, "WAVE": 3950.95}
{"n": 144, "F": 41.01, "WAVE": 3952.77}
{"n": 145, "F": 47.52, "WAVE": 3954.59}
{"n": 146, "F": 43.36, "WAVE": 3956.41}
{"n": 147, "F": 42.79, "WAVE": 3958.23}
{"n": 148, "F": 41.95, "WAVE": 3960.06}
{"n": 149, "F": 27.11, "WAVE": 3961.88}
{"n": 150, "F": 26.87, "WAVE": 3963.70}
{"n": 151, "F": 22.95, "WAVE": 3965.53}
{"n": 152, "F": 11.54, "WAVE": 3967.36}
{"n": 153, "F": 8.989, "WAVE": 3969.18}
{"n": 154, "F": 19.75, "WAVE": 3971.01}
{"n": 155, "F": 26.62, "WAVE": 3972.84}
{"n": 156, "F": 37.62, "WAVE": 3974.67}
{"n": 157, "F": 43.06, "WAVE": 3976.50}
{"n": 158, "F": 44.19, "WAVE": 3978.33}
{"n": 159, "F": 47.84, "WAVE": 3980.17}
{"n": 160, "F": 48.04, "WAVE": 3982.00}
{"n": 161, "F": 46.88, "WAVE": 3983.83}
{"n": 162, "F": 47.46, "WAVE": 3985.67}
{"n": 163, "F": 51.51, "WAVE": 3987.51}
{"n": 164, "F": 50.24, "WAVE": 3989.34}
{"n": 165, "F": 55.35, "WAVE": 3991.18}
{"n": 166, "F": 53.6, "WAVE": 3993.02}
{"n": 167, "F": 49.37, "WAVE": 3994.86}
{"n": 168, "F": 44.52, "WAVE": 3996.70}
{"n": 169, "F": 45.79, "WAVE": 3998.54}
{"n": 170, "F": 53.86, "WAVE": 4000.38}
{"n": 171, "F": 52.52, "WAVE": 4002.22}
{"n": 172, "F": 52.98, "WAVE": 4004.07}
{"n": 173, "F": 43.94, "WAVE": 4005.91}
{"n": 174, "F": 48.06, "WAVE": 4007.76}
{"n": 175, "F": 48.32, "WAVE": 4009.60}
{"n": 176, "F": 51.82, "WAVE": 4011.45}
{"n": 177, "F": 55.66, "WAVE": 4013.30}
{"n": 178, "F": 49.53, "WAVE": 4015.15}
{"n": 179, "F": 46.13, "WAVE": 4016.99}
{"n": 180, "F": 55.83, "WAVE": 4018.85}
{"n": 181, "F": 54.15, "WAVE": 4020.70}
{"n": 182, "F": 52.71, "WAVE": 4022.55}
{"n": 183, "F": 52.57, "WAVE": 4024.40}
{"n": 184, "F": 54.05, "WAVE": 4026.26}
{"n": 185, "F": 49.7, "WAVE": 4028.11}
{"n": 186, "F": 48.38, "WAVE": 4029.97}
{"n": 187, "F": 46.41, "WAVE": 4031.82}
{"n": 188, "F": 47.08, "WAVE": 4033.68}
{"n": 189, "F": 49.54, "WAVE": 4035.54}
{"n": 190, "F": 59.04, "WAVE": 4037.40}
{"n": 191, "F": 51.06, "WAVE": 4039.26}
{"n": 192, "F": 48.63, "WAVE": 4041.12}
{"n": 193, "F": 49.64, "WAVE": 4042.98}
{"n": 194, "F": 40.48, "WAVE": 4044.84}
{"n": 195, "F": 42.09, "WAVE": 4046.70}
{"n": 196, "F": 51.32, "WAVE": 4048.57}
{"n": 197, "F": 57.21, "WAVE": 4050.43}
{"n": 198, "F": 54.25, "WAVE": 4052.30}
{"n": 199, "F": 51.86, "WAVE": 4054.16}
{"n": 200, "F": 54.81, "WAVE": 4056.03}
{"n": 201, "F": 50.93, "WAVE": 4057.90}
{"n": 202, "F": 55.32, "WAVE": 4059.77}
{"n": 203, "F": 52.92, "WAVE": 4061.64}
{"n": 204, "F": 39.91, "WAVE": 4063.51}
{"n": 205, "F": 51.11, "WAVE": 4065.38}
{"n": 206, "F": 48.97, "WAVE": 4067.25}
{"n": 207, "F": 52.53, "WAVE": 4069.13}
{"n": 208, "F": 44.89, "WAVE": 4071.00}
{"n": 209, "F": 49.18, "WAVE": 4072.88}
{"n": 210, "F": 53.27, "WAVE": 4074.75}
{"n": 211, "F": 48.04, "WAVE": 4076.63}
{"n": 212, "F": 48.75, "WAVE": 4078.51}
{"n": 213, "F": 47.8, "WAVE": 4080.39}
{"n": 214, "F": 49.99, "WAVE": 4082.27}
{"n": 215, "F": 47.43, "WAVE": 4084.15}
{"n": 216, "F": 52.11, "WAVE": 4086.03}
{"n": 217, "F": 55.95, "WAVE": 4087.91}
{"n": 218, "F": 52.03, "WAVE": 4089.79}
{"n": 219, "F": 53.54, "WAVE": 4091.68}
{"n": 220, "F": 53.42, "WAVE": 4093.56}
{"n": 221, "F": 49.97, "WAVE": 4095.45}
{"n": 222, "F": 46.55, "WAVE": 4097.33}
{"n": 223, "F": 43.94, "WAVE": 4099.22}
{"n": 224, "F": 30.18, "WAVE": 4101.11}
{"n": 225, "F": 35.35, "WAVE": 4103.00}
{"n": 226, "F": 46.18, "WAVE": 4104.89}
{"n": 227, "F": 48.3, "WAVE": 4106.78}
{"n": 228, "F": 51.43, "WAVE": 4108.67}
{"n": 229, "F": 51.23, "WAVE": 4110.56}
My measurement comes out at 1.42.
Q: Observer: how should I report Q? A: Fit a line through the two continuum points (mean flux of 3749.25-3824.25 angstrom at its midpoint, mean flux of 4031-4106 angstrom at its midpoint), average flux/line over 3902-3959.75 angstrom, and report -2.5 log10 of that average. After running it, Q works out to 0.25 mag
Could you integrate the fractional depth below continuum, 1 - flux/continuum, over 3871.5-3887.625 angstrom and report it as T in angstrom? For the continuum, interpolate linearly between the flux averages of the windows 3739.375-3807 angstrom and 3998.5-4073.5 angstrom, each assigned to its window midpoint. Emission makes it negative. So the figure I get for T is 1.41 angstrom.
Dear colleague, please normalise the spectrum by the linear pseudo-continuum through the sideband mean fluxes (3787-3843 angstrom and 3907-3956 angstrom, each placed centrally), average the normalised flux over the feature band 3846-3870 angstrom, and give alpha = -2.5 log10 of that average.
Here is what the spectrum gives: -0.21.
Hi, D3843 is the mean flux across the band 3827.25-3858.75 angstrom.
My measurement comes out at 36.9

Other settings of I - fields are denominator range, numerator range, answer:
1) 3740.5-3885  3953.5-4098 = 1.31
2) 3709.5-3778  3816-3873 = 1.13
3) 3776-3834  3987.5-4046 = 1.37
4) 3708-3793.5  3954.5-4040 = 1.34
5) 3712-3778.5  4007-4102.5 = 1.62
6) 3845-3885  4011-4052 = 1.26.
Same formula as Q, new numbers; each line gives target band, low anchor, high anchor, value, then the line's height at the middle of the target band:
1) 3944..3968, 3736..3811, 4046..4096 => 0.267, 46.6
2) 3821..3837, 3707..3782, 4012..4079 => 0.279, 40.6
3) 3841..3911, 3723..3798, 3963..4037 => -0.013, 41.4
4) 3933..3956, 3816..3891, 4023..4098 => 0.308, 43.9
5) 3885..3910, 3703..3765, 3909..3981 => -0.156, 33.9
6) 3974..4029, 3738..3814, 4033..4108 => -0.056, 47.1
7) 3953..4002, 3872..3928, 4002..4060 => 0.163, 46.5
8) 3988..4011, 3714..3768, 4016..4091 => -0.047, 47.8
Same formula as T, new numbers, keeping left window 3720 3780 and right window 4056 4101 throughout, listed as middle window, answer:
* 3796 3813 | -2.4 angstrom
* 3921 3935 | 6.1 angstrom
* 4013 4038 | -2.0 angstrom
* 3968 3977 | 3.8 angstrom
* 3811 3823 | -0.7 angstrom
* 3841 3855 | -1.8 angstrom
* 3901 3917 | -0.5 angstrom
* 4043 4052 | 0.0 angstrom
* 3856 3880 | -0.9 angstrom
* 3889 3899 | 0.7 angstrom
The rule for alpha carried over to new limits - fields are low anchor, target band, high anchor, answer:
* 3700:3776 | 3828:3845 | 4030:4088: 0.30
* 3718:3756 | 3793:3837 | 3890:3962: -0.10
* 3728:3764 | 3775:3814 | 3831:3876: -0.21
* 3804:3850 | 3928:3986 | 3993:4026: 0.42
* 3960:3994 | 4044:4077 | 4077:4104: -0.12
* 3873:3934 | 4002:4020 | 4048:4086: -0.10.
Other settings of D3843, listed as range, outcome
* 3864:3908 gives 41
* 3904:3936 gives 34.2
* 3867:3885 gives 43.2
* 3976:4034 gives 49.8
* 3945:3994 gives 39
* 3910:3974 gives 32.2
